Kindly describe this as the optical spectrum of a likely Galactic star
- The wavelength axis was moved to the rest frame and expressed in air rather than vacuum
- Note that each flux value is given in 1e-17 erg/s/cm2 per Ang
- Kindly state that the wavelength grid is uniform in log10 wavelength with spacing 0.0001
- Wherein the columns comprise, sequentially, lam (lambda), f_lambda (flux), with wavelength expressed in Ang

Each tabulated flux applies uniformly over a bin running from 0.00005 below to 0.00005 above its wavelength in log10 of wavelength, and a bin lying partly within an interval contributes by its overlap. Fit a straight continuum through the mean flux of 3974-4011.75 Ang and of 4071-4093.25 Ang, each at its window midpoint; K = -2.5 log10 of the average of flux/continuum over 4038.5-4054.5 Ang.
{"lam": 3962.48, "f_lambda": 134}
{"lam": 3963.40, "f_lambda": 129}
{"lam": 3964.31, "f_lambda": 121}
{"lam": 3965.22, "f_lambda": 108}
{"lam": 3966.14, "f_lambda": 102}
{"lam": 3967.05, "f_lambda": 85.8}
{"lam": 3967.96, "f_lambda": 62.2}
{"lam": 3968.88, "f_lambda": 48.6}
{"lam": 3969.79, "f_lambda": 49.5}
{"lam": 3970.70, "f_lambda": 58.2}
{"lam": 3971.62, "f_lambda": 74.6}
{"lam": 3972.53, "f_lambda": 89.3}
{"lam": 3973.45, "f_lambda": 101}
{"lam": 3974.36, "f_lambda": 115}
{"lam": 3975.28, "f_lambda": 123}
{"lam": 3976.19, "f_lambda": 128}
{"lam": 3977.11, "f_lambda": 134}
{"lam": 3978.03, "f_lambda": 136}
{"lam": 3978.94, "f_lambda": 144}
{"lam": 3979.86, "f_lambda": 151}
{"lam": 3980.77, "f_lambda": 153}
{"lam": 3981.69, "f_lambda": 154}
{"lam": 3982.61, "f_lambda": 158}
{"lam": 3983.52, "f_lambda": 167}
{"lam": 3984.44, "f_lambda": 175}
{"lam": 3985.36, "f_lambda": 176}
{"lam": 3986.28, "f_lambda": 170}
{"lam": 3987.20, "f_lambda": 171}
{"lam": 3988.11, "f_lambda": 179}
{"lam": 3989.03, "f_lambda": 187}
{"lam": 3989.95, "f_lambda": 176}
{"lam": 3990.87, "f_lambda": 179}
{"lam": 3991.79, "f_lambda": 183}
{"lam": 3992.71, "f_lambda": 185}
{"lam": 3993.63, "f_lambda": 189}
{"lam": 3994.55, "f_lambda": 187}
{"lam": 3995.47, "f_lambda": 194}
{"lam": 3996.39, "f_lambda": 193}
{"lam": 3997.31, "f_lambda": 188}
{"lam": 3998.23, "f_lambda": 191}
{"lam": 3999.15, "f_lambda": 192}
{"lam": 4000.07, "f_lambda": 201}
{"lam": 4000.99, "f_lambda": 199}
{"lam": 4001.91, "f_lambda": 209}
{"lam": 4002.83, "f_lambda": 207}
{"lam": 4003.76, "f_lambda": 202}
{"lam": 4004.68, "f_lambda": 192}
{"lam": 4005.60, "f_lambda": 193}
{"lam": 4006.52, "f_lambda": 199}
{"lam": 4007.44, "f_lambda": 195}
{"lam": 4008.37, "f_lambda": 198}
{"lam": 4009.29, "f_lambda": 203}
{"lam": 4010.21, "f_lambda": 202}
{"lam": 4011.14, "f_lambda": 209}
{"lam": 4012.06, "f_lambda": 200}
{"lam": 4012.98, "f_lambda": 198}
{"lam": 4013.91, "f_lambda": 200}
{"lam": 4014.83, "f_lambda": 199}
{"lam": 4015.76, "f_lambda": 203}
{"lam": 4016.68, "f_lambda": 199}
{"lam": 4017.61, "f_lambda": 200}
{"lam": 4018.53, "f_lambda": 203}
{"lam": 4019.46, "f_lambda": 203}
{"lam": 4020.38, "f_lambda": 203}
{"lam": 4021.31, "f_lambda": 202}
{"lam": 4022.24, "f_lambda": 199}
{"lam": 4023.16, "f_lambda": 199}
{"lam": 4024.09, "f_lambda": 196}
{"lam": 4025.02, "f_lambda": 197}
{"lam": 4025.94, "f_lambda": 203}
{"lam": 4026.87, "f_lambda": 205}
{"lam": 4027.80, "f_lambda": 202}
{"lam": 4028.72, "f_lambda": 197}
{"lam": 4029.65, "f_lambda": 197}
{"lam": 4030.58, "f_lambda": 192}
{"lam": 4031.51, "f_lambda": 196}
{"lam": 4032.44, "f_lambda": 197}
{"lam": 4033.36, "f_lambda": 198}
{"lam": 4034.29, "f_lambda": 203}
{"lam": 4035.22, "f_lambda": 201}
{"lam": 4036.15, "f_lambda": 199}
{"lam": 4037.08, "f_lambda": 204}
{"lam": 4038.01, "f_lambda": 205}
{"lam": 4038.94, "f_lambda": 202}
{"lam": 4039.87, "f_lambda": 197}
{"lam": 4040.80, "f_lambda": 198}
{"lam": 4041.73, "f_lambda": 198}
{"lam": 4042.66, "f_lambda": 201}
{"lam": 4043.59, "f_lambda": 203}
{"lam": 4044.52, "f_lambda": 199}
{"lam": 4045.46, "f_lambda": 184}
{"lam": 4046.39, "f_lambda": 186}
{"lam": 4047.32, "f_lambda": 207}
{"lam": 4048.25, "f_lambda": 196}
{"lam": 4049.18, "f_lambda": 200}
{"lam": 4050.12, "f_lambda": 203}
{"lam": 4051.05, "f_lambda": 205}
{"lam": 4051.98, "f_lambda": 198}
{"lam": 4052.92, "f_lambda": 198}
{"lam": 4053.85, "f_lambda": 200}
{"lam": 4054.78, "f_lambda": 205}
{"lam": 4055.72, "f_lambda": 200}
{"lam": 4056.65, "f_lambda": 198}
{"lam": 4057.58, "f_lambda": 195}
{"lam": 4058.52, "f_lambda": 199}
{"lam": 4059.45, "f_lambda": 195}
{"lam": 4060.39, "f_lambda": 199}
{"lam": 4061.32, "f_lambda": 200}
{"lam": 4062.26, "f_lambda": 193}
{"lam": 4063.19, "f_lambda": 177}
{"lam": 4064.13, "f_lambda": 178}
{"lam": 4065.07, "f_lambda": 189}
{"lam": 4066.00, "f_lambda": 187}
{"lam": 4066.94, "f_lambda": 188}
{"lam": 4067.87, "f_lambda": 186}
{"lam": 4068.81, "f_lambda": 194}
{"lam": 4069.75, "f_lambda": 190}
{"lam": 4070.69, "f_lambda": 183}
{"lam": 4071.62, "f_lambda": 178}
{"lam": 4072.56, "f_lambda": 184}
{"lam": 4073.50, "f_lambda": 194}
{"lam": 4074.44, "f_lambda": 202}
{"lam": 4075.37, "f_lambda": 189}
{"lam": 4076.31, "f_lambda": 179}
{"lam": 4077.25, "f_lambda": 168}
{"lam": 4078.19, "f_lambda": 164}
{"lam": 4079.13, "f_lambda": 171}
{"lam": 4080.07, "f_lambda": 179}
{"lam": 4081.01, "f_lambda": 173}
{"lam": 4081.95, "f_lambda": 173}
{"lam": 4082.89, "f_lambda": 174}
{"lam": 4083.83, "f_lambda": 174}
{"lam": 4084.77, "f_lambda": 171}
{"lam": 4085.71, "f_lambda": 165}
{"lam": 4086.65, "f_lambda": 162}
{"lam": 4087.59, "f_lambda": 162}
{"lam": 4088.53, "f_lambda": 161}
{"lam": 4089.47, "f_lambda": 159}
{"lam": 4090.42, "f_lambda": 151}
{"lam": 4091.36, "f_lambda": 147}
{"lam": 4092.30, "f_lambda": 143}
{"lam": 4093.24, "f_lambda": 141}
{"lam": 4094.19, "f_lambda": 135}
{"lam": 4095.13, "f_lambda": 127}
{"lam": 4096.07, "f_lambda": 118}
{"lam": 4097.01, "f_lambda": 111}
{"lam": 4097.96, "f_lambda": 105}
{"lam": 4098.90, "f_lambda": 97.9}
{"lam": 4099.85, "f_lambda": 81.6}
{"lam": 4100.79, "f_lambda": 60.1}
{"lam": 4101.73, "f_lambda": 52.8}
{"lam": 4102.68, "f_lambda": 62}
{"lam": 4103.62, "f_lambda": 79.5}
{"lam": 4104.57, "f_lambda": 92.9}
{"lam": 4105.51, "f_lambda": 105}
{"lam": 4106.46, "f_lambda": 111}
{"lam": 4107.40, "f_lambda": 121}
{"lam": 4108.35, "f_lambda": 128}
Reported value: -0.15 mag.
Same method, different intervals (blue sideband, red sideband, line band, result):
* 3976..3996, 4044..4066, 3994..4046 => -0.10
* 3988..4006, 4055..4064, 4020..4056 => -0.03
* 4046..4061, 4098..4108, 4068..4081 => -0.20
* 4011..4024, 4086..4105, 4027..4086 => -0.21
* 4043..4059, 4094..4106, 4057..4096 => -0.22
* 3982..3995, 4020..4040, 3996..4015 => -0.07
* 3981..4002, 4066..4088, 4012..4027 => -0.11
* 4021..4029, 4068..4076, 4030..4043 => -0.01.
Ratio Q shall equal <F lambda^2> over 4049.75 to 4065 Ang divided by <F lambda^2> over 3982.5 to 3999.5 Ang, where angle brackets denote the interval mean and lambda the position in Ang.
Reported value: 1.1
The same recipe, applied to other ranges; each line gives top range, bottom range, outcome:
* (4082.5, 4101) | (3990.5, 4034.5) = 0.73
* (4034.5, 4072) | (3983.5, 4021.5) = 1.04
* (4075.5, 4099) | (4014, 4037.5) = 0.79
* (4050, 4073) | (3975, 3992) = 1.25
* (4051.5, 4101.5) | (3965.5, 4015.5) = 1.08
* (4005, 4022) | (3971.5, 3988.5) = 1.42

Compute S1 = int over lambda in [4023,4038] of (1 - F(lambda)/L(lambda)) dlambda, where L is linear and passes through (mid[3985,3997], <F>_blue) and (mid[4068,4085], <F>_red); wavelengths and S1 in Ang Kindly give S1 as -1.5 Ang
